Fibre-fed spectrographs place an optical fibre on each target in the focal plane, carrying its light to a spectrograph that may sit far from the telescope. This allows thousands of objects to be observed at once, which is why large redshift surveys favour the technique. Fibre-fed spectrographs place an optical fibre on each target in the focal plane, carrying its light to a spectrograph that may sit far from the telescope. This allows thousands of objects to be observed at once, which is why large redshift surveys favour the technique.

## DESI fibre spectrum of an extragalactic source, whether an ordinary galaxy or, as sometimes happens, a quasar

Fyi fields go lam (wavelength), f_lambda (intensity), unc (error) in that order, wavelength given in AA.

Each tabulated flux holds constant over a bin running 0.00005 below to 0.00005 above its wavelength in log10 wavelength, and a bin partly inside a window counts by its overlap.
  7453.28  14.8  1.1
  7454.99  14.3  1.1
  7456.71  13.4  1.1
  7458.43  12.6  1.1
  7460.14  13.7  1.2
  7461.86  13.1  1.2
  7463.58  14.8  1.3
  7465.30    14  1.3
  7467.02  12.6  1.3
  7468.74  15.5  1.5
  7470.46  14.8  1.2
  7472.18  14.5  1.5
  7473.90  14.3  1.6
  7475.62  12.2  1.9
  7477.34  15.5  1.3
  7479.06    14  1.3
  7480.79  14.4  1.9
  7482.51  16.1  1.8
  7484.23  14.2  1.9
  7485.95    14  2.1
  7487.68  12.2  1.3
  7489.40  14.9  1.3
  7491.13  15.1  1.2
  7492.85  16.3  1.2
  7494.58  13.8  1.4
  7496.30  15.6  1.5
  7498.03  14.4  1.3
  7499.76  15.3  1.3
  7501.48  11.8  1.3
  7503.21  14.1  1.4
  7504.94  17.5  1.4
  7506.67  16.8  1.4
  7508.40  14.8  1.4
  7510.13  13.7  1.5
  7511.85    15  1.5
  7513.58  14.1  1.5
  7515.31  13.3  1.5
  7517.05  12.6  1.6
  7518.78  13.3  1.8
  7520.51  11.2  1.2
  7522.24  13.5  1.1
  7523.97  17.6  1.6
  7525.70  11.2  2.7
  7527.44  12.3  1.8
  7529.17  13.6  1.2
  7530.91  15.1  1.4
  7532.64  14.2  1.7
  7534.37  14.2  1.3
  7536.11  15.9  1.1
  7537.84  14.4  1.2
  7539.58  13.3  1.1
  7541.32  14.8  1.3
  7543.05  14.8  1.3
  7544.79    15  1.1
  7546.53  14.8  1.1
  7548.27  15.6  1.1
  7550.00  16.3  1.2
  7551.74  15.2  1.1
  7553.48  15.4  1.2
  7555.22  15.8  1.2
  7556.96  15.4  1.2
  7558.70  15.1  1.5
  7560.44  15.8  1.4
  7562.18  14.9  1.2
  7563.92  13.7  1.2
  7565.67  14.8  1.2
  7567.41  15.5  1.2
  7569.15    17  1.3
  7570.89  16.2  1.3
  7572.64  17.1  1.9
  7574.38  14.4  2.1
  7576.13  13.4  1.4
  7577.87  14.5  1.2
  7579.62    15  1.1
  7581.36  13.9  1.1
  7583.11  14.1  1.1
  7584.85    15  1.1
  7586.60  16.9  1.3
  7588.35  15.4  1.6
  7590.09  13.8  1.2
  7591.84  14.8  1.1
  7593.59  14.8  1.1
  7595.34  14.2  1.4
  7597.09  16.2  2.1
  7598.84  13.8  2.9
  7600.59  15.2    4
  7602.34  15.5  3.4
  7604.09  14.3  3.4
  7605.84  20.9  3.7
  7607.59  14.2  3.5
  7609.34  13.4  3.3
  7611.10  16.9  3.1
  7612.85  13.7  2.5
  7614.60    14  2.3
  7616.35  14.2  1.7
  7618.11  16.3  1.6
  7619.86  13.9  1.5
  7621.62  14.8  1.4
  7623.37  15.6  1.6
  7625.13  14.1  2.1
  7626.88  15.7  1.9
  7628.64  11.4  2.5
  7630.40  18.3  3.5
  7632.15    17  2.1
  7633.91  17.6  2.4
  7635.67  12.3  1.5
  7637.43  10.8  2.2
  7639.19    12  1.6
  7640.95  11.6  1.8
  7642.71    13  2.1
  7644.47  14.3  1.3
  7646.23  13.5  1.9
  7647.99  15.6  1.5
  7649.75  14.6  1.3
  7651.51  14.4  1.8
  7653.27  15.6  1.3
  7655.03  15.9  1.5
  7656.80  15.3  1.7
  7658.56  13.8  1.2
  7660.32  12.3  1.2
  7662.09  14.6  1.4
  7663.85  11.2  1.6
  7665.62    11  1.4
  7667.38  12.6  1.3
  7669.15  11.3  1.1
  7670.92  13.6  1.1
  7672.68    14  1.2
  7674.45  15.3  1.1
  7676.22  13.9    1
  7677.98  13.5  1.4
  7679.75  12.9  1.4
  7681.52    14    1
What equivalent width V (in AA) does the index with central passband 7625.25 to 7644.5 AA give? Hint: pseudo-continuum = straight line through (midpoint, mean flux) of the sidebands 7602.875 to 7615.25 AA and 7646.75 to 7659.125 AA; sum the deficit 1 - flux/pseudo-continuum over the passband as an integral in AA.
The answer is 1.5 AA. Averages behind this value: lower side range 15.4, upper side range 15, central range 14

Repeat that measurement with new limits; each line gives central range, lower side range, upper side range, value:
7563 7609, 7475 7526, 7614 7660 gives -2.5 AA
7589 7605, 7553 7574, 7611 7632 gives 0.4 AA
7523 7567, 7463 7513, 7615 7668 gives -1.2 AA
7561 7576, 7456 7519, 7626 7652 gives -1.2 AA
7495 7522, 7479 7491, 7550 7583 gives 0.7 AA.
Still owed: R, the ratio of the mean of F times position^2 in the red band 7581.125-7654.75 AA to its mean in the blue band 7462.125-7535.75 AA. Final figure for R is 1.07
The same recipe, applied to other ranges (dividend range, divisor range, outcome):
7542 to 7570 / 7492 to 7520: 1.07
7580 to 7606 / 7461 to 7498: 1.08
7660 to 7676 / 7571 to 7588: 0.88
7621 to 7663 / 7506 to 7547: 1.05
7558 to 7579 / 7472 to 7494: 1.08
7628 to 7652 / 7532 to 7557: 0.96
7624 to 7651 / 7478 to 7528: 1.03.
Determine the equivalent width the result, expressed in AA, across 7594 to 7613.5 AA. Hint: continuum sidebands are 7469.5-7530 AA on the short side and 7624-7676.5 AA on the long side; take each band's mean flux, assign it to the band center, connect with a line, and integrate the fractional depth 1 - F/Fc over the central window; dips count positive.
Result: -1.8 AA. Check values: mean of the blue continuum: 14.2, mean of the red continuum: 13.9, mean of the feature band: 15.3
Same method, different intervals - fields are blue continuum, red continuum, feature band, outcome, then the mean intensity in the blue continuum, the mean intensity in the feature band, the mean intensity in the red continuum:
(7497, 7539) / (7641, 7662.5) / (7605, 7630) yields -1.3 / 14.2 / 15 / 14.3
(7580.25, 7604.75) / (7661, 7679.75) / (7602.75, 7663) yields -2.8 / 14.9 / 14.6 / 13.1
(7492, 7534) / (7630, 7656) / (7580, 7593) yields -0.5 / 14.2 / 14.9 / 14.4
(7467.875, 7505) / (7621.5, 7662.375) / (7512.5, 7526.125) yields 1.0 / 14.5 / 13.4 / 14.3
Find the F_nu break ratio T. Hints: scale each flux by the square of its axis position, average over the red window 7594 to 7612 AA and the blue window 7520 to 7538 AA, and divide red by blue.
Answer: 1.13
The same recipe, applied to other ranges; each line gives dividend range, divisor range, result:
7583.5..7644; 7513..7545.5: 1.08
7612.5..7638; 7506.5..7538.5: 1.08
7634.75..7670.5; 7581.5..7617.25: 0.90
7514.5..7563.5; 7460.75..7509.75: 1.01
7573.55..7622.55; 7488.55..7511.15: 1.03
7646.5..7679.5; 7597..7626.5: 0.93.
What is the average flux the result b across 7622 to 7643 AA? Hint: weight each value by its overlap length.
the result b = 14.2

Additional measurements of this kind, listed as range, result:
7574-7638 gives 14.9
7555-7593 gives 15.1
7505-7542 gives 14.1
